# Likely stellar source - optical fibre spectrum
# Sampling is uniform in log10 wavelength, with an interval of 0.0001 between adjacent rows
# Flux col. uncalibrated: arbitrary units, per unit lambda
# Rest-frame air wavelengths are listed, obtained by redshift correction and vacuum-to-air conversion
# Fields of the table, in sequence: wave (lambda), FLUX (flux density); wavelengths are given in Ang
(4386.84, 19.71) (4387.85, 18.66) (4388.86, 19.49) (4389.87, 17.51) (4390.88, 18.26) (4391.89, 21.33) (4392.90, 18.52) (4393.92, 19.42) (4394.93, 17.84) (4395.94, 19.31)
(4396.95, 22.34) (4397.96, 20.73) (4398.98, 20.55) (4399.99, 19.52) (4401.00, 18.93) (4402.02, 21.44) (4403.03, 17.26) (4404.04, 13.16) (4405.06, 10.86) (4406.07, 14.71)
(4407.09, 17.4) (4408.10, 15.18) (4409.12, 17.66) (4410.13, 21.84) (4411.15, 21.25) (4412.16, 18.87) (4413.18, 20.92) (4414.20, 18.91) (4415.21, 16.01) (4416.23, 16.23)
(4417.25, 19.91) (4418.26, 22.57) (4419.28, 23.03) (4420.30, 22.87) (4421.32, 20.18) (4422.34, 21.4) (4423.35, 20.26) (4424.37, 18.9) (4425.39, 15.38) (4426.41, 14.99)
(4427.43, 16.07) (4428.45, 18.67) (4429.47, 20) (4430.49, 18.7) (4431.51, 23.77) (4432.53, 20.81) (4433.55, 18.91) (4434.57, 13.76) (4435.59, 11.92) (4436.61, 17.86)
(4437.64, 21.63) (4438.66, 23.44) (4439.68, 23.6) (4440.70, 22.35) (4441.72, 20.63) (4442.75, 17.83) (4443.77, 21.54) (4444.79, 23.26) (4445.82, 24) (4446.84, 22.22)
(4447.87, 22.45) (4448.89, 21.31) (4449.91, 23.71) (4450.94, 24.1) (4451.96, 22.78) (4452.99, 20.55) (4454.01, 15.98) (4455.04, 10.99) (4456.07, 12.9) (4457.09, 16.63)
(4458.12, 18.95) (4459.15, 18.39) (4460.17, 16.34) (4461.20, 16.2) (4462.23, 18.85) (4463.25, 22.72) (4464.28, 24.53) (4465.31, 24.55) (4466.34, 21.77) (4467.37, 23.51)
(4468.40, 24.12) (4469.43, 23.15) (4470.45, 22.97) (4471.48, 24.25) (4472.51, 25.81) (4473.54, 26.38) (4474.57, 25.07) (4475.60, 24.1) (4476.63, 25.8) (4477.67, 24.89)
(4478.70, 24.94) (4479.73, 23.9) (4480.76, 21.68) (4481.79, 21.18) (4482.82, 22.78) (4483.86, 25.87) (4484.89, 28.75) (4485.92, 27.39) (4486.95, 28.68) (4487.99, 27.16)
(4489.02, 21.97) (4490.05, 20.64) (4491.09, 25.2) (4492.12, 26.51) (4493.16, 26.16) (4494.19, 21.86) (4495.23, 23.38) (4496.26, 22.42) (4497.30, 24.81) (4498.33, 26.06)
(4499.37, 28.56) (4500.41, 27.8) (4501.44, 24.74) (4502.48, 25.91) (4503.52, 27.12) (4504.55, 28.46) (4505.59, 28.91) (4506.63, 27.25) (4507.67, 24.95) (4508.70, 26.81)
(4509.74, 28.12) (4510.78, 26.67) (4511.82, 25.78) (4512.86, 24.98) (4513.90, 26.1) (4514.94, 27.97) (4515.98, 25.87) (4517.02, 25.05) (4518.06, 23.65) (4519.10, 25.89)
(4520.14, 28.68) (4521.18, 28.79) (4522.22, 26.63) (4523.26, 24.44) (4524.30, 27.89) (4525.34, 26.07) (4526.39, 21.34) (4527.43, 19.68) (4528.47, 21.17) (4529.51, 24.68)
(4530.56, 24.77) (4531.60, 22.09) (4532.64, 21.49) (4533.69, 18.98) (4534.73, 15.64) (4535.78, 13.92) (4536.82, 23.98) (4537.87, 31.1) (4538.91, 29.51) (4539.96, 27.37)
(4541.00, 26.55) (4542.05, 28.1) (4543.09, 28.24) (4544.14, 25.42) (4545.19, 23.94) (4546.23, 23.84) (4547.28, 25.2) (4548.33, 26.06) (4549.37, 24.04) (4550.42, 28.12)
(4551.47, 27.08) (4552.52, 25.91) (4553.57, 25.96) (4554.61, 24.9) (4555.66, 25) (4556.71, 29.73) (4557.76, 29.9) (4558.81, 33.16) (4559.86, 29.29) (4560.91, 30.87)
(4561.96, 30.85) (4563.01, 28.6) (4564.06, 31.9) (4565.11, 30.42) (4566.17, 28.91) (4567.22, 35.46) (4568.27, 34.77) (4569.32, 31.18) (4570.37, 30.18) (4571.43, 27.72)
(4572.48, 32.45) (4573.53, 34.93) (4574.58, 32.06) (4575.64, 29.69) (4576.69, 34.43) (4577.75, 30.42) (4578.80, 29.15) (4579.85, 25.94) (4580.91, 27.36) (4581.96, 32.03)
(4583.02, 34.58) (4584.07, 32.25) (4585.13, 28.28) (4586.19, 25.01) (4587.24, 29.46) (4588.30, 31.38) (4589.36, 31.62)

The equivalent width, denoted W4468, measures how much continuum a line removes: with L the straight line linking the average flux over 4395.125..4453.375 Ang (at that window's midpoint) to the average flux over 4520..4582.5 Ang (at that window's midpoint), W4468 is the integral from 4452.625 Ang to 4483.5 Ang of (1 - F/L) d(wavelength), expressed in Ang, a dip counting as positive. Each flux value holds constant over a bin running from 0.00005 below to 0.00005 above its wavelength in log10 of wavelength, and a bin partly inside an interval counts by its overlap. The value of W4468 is 1.2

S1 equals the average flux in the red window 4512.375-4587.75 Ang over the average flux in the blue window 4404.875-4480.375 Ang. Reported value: 1.3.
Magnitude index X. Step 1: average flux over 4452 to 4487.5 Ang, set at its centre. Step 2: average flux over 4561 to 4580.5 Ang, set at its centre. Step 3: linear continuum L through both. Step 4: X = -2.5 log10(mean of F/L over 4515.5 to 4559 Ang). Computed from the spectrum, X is 0.119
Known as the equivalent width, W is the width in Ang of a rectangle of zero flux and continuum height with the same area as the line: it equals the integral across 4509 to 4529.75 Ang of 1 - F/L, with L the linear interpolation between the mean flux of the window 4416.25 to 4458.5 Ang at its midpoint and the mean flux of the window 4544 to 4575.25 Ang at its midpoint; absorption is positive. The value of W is 0.3 Ang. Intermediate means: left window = 19.7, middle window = 25.5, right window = 29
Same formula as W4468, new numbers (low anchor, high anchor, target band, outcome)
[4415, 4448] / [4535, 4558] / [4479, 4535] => -2.9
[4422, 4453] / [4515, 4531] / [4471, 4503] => -2.7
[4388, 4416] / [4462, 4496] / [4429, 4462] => 3.2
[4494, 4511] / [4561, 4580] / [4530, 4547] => 2.8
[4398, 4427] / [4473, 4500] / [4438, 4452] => -0.7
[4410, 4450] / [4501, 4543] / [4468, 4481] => -1.1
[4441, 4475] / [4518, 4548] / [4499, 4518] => -2.6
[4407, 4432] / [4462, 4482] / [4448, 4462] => 2.4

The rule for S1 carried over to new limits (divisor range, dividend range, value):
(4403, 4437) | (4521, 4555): 1.35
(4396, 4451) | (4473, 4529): 1.30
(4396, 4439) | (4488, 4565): 1.37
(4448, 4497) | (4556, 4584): 1.37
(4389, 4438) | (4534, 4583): 1.52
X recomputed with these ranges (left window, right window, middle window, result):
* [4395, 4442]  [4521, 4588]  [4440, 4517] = -0.036 mag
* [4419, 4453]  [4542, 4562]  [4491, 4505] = -0.072 mag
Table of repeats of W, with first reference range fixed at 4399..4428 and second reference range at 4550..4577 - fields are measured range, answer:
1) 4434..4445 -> 0.4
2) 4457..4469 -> 0.9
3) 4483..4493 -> -0.6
